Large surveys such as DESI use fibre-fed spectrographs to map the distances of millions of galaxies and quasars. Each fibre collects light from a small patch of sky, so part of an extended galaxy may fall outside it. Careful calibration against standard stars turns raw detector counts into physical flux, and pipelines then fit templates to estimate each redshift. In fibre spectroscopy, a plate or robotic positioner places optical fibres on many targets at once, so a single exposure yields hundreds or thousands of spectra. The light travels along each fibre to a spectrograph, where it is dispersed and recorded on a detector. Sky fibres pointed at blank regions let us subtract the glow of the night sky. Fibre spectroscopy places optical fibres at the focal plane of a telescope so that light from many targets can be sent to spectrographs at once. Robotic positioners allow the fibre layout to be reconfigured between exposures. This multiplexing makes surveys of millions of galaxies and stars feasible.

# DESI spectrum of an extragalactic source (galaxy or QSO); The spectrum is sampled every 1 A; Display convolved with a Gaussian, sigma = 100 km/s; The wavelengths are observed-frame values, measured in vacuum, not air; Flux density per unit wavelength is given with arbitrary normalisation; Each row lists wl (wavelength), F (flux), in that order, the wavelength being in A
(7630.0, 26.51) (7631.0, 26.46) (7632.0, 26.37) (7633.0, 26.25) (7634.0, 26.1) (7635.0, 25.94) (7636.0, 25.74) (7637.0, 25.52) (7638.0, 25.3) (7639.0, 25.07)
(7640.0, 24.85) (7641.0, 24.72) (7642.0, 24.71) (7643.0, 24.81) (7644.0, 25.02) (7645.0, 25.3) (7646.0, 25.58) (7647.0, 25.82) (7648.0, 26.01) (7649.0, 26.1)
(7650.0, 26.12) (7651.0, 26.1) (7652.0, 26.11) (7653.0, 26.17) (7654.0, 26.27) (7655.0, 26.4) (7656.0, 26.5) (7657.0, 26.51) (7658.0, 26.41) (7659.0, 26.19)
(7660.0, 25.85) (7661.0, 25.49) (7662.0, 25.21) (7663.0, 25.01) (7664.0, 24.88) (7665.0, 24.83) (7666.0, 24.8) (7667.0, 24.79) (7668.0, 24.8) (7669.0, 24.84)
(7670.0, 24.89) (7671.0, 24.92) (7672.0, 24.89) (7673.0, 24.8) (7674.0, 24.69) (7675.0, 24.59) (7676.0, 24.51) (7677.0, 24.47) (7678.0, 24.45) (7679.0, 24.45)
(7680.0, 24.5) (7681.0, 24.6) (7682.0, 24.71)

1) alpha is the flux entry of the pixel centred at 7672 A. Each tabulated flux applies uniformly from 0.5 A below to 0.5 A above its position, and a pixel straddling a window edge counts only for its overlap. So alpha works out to 24.89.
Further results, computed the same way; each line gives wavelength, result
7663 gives 25.01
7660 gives 25.85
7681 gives 24.6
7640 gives 24.85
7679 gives 24.45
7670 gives 24.89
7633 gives 26.25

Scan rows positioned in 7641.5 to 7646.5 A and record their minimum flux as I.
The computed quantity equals 24.71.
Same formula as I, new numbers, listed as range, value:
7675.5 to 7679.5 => 24.45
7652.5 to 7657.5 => 26.17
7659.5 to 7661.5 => 25.49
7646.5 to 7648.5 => 25.82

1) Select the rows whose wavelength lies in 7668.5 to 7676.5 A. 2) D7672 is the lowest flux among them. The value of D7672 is 24.51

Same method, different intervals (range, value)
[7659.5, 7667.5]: 24.79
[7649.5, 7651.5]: 26.1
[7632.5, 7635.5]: 25.94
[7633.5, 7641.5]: 24.72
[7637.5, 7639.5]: 25.07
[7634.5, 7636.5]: 25.74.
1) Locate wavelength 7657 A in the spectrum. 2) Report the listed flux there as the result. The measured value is 26.51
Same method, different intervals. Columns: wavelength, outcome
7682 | 24.71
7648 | 26.01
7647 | 25.82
